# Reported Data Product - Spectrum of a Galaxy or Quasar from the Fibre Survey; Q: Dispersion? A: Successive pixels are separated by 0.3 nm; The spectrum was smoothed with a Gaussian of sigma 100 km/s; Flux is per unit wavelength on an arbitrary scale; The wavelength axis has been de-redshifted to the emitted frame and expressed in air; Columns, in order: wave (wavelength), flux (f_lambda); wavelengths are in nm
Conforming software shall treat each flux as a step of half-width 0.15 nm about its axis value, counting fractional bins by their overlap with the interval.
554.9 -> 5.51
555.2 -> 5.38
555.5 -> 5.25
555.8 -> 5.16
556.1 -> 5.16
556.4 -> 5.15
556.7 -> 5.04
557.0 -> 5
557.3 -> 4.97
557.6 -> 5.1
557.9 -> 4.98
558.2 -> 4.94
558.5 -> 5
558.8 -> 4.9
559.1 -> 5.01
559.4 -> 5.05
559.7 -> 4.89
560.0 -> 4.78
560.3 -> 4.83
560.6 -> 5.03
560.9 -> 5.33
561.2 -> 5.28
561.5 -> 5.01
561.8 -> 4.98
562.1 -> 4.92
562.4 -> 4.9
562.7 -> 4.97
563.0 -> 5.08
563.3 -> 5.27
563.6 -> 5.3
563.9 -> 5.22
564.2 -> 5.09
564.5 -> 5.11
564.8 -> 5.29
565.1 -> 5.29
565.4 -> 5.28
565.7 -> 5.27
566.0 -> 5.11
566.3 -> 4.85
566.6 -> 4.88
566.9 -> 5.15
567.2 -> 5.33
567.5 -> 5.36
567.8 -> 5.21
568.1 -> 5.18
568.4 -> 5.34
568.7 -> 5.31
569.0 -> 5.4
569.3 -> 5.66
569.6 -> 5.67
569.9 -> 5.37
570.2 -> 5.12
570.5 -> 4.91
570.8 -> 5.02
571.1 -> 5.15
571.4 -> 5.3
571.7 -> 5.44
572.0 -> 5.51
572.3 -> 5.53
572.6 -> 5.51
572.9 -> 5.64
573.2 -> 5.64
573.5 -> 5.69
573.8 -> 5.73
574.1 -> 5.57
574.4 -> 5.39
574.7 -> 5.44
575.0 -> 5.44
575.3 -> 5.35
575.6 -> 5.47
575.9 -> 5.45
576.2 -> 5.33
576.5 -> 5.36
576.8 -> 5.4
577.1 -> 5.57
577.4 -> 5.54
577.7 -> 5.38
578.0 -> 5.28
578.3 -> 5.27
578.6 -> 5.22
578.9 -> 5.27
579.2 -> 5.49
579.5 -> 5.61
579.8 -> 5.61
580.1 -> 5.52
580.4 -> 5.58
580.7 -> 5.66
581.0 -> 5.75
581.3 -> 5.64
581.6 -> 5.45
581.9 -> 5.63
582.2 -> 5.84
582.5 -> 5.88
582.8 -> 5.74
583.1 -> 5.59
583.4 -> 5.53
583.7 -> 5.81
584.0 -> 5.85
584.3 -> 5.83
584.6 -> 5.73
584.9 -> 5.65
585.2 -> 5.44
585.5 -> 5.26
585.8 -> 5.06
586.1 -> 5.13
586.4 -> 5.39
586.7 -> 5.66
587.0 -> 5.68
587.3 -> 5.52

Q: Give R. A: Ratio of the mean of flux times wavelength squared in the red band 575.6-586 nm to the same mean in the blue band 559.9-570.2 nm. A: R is 1.13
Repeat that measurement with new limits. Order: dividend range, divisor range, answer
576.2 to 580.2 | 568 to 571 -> 1.05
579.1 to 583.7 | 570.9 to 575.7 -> 1.06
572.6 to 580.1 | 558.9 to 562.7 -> 1.16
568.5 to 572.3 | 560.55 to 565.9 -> 1.06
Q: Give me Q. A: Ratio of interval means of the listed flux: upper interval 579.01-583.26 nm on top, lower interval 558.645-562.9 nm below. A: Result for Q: 1.13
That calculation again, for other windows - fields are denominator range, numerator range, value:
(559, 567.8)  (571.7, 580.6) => 1.07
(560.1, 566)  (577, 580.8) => 1.06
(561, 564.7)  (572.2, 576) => 1.08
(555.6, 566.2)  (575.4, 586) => 1.09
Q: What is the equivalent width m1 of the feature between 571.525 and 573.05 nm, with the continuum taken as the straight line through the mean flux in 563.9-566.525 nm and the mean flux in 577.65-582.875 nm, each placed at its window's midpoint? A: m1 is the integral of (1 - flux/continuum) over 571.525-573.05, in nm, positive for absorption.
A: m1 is -0.05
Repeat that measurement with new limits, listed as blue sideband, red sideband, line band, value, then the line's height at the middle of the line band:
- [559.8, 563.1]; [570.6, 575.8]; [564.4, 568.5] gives 0.007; 5.2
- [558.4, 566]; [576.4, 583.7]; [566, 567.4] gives 0.035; 5.2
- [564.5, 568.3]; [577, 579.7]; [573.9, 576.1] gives -0.044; 5.34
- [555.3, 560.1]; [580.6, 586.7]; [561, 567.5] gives 0.053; 5.17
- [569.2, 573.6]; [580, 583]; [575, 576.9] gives 0.044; 5.52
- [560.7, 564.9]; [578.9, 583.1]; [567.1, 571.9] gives 0.008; 5.31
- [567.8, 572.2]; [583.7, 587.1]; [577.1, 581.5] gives -0.038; 5.44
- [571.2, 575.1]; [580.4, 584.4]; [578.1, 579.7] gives 0.073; 5.63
